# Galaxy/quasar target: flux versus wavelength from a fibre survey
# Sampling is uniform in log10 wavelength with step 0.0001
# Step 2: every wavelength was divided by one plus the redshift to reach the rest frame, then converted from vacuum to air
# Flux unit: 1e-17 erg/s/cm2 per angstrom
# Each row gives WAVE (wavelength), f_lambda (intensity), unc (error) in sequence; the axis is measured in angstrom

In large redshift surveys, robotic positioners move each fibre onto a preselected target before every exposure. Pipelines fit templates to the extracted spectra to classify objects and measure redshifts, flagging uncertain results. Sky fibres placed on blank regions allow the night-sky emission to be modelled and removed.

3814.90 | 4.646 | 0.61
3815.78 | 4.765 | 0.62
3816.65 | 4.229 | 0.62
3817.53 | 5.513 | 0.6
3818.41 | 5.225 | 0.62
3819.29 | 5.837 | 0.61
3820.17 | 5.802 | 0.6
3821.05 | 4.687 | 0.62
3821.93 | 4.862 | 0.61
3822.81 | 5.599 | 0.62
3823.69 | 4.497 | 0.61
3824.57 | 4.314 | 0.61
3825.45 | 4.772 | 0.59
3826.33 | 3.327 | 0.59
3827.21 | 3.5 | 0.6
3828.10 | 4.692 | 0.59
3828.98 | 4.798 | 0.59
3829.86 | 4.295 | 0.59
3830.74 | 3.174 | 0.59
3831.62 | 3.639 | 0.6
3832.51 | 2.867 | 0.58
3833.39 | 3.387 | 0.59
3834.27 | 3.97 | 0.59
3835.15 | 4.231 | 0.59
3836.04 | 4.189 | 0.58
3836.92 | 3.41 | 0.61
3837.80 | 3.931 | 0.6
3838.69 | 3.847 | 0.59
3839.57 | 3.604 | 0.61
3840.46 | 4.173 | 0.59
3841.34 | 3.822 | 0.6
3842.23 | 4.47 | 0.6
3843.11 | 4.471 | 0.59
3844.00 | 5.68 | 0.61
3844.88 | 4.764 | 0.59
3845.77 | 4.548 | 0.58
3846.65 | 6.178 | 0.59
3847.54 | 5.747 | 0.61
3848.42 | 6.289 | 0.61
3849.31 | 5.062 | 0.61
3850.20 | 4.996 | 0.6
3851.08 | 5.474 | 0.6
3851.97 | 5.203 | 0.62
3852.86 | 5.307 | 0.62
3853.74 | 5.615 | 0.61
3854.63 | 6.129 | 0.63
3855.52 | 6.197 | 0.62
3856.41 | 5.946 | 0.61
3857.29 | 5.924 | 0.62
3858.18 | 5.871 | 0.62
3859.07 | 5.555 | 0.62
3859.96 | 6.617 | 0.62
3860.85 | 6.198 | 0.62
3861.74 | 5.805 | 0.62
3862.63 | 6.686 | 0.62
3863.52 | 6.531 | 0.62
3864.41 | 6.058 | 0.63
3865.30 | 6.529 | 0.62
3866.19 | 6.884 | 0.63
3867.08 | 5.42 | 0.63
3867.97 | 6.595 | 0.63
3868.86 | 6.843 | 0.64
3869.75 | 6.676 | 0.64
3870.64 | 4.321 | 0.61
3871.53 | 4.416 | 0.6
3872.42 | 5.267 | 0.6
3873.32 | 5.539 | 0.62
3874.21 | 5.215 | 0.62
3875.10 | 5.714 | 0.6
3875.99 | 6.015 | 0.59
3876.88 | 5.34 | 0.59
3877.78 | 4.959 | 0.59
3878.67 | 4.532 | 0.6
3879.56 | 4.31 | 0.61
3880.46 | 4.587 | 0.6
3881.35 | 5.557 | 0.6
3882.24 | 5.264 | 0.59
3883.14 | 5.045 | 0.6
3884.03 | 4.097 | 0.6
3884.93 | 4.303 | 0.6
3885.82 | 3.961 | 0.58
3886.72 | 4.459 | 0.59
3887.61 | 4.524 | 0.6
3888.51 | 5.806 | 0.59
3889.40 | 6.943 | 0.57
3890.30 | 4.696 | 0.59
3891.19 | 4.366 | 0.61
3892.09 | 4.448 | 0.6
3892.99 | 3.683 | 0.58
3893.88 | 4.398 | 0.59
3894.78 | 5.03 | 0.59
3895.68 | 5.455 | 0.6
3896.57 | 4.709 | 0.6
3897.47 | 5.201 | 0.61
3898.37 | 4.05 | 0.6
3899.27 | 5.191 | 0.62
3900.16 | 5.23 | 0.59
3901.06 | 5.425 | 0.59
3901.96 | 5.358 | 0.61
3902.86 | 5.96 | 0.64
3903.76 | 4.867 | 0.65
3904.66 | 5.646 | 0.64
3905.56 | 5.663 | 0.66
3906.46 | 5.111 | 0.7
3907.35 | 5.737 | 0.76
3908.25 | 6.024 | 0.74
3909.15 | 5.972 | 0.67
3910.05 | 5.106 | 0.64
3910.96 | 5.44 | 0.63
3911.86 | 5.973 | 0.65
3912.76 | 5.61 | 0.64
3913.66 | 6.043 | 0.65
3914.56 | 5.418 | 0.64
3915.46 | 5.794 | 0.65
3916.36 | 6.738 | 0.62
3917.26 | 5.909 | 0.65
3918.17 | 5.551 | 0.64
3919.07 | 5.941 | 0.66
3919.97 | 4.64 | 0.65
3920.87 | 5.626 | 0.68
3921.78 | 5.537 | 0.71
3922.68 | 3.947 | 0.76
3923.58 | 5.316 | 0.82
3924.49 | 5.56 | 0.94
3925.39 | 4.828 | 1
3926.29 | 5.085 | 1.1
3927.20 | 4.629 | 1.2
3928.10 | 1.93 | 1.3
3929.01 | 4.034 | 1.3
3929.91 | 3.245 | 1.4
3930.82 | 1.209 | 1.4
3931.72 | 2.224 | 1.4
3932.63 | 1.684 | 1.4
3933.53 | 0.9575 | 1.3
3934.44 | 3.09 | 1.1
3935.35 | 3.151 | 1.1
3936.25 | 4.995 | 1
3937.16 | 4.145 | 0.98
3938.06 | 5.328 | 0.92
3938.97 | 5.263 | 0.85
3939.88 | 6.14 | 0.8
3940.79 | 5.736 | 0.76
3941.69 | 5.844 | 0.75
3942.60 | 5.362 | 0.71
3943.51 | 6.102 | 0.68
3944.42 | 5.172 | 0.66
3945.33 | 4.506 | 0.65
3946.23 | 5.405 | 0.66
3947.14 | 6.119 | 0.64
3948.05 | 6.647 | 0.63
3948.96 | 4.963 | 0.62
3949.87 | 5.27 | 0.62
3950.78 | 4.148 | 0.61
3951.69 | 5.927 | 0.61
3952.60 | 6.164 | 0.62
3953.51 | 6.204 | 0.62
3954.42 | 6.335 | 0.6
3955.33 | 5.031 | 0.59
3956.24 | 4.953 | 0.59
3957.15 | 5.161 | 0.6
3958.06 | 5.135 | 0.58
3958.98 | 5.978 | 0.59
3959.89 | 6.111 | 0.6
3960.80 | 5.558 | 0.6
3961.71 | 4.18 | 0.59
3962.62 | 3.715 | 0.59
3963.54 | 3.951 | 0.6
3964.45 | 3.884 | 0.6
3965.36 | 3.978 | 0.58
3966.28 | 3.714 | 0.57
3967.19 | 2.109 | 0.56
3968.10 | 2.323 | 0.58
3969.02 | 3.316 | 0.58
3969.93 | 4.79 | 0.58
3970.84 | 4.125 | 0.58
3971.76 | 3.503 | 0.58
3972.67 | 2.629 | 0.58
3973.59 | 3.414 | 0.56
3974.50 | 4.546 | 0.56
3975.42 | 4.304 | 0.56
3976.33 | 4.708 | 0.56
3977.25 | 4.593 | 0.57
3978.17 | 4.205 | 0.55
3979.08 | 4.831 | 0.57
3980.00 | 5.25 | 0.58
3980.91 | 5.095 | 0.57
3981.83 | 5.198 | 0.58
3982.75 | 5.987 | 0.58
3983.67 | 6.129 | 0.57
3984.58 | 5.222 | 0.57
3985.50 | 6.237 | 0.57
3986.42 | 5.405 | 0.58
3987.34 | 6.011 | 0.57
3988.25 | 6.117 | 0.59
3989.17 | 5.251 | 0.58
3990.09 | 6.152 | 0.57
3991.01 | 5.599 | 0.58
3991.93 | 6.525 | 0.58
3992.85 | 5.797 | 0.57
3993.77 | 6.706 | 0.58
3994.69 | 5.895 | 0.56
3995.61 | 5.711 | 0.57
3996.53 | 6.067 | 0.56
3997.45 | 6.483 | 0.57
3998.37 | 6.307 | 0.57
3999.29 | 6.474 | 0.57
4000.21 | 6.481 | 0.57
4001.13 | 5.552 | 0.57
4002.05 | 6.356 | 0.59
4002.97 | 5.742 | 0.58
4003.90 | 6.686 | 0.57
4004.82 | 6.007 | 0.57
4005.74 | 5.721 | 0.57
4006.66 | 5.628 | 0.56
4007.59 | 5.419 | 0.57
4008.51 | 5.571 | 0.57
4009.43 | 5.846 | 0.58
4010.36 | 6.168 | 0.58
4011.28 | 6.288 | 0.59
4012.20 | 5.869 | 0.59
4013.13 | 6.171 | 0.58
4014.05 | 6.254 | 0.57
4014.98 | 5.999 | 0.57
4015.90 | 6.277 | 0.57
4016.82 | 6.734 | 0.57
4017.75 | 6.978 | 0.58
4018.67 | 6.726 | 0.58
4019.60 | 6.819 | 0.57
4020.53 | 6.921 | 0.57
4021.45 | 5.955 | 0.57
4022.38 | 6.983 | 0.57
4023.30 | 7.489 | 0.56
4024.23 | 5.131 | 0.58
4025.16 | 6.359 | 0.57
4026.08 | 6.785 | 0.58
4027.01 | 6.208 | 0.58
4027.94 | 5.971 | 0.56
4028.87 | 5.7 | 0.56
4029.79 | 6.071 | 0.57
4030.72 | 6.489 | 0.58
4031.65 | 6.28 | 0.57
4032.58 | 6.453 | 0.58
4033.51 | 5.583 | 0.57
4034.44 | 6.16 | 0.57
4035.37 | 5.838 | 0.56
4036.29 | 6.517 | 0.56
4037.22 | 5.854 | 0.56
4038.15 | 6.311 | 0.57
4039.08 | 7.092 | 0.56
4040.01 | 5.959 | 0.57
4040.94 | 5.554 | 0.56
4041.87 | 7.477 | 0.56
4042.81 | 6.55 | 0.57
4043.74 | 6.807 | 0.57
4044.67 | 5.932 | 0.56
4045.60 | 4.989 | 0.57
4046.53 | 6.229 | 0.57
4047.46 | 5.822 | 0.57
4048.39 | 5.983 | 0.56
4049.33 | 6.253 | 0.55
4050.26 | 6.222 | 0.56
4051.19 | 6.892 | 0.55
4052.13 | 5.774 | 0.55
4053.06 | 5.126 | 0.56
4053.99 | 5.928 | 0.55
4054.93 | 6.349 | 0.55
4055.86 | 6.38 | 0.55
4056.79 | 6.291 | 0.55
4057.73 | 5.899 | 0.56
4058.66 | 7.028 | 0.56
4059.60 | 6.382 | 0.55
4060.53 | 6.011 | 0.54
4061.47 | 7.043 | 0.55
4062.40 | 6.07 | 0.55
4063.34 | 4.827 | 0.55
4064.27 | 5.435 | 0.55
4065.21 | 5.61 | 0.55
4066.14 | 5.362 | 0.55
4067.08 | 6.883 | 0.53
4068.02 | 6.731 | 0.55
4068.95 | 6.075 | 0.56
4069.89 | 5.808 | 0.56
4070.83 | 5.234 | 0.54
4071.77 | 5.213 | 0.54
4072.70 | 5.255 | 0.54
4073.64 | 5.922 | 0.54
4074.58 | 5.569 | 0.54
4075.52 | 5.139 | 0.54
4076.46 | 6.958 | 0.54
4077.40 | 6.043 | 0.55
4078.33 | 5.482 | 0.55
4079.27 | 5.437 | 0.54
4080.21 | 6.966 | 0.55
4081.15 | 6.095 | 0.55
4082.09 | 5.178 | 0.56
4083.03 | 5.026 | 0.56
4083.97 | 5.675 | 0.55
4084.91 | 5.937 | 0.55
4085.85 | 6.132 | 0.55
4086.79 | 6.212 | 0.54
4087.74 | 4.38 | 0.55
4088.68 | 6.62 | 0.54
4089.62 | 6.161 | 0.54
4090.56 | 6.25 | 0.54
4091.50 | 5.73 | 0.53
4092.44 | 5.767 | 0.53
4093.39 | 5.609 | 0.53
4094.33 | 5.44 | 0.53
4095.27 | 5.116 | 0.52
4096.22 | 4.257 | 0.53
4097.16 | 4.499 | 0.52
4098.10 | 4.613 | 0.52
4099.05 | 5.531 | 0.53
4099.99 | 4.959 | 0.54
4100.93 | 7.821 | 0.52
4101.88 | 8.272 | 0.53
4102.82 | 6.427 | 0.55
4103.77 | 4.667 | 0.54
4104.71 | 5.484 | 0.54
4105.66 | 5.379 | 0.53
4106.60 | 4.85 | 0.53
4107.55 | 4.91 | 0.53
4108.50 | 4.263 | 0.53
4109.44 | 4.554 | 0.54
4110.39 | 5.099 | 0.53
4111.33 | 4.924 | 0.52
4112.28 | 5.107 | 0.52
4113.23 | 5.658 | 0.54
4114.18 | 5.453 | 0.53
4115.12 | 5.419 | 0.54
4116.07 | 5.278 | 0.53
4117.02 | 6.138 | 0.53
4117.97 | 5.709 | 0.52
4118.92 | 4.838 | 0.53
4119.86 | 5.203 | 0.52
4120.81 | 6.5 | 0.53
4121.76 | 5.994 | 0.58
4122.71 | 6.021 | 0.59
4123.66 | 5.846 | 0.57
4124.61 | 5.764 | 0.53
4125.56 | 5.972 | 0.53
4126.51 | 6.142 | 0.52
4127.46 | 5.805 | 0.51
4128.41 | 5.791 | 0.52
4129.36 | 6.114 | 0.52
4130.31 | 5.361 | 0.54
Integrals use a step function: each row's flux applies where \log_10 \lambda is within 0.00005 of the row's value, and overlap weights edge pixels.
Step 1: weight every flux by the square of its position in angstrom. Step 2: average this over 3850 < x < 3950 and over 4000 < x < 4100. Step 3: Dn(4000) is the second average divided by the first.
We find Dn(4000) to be 1.3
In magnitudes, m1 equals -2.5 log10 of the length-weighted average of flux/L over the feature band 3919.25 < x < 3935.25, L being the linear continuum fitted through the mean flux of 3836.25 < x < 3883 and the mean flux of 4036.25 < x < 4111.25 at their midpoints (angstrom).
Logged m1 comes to 0.42 mag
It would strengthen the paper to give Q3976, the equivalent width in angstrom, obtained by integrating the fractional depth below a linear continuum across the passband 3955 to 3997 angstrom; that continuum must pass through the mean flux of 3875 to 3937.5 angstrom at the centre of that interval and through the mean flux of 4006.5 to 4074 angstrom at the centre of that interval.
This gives 4.71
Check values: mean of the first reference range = 4.81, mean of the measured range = 4.89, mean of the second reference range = 6.14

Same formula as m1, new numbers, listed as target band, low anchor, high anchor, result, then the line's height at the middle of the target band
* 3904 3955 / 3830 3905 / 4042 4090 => 0.08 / 5.37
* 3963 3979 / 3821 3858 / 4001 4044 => 0.46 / 5.8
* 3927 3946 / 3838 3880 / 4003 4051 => 0.39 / 5.81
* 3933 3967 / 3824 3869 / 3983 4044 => 0.16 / 5.74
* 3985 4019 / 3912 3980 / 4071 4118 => -0.21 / 5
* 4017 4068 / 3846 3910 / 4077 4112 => -0.13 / 5.52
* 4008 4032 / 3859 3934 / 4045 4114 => -0.14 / 5.53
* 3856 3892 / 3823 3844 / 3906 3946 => -0.25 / 4.37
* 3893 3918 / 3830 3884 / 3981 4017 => 0.01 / 5.45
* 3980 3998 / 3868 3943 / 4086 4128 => -0.13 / 5.2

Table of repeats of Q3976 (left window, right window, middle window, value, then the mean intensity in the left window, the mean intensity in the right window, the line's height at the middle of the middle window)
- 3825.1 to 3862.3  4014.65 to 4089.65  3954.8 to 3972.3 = 4.0 angstrom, 4.81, 6.1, 5.55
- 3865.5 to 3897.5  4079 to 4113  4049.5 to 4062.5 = -1.9 angstrom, 5.14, 5.54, 5.46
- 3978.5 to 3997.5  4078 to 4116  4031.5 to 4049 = -1.6 angstrom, 5.77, 5.53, 5.65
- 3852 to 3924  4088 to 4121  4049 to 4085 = -3.0 angstrom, 5.43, 5.49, 5.48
